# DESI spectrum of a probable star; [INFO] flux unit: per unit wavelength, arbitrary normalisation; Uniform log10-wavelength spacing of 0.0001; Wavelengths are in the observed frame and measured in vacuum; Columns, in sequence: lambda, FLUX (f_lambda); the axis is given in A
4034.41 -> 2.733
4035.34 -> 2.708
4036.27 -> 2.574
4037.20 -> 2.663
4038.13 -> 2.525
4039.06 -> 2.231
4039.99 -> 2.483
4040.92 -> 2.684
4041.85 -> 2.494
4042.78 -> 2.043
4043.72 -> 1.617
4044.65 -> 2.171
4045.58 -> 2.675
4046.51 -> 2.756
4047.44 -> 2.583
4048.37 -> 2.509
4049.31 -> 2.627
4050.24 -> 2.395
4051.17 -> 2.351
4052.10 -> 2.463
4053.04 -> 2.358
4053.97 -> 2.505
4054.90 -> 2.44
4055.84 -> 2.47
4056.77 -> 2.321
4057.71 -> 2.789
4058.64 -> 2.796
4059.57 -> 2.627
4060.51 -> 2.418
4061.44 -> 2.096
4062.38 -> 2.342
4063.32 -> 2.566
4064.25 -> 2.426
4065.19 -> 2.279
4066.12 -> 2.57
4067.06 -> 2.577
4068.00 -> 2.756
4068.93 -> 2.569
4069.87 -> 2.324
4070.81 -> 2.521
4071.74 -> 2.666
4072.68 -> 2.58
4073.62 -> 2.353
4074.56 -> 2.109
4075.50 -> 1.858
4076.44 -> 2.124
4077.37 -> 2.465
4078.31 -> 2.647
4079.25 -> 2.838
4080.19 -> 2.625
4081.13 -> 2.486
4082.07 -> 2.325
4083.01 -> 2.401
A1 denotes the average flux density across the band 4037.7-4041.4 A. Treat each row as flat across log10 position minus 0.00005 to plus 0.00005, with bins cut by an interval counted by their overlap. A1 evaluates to 2.48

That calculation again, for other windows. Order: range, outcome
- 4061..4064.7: 2.36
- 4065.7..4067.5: 2.57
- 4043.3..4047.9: 2.37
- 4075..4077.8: 2.15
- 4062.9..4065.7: 2.43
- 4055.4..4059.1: 2.6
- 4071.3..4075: 2.42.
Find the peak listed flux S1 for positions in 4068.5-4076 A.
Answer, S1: 2.666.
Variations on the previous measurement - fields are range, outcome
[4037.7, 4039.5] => 2.525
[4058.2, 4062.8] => 2.796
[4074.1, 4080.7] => 2.838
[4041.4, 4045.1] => 2.494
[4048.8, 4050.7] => 2.627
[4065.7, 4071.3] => 2.756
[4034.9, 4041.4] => 2.708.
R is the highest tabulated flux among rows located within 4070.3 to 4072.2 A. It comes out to 2.666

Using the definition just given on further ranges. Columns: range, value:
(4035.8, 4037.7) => 2.663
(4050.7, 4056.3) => 2.505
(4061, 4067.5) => 2.577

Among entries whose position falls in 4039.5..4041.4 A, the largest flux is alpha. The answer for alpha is 2.684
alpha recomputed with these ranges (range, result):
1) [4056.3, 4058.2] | 2.789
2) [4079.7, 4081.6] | 2.625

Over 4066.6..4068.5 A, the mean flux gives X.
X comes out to 2.67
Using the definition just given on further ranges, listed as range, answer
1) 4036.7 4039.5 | 2.48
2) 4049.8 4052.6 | 2.4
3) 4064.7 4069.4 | 2.55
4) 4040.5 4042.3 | 2.59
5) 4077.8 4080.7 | 2.69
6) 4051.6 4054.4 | 2.44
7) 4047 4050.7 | 2.53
